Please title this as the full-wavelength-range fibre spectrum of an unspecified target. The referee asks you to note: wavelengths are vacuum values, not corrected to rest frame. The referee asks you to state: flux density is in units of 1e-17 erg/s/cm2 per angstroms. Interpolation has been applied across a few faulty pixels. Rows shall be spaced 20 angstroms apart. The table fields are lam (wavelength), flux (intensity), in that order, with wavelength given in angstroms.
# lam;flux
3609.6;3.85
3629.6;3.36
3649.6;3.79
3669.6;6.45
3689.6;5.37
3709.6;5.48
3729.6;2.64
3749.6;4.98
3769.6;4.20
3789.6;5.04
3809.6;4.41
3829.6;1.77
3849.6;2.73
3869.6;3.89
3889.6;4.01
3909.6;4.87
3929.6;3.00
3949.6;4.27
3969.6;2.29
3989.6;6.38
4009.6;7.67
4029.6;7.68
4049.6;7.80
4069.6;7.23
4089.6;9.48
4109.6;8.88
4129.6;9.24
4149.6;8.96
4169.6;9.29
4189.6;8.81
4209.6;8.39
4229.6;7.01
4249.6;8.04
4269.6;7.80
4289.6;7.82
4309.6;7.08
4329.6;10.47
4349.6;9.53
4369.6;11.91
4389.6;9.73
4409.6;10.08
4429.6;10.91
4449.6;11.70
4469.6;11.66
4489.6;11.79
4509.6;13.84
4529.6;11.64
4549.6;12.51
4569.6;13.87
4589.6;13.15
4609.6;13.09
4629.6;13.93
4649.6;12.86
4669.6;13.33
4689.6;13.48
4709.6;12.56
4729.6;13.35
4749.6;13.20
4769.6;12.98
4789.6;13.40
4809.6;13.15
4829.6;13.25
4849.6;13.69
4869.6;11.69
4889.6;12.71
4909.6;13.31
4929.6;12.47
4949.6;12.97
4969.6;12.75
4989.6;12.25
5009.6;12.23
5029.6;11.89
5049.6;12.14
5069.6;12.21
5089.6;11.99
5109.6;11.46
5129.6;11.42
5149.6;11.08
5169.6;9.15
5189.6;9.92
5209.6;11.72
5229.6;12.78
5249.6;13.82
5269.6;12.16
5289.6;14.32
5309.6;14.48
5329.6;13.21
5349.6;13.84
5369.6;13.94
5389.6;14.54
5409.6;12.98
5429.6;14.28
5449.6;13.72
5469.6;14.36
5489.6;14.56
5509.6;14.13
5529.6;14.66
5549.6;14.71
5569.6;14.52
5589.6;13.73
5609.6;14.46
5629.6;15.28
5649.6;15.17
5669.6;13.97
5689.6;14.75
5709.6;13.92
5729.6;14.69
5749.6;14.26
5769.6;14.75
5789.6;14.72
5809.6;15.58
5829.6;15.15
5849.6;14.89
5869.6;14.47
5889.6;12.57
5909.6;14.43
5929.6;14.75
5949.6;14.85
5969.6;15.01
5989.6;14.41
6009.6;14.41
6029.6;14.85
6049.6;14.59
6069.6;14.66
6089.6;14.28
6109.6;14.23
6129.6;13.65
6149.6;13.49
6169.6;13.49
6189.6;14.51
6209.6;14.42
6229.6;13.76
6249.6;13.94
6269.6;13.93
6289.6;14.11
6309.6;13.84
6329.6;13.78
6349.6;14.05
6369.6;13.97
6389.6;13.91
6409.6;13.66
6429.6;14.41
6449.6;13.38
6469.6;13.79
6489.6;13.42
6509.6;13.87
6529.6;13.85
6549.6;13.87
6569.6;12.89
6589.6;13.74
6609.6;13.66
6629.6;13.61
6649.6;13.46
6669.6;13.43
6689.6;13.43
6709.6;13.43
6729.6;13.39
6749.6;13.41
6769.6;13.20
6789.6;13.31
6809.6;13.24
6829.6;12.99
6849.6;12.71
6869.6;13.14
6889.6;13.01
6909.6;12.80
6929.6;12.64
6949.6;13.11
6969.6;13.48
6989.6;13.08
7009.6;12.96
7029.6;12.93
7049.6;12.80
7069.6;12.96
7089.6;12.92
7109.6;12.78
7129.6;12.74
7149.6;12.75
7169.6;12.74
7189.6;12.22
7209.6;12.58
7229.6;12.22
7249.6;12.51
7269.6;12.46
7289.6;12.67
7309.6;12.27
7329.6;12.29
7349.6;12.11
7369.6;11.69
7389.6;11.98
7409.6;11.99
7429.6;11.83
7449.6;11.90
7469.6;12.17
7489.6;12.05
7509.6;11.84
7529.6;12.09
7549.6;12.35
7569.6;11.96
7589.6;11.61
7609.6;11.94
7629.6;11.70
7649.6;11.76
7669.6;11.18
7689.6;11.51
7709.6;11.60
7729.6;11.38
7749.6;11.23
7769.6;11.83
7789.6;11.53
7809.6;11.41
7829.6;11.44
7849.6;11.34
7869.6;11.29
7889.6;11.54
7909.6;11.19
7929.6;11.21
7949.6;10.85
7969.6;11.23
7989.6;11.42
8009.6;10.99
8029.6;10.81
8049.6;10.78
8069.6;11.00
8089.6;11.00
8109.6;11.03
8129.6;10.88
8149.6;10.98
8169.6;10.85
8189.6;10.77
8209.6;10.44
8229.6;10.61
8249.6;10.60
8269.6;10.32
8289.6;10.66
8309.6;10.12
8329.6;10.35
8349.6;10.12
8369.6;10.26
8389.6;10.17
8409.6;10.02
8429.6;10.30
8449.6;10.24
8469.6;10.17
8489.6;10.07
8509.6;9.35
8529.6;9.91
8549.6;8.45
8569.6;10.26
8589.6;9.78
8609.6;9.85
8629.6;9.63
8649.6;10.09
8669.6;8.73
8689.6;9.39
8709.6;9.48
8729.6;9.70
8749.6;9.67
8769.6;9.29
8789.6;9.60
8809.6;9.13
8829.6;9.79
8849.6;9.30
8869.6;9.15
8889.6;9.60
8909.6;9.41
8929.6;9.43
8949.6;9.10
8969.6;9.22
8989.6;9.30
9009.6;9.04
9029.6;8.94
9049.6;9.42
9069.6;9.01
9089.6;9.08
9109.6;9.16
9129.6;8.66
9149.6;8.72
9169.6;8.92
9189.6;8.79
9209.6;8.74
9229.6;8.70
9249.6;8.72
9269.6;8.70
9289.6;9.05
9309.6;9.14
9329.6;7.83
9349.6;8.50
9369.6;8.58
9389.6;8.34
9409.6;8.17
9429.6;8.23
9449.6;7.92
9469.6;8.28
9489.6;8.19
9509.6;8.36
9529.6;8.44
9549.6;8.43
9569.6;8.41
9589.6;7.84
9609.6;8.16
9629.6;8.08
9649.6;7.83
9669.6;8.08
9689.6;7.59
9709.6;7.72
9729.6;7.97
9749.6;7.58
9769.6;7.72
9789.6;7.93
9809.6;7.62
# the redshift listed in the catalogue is 0.00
